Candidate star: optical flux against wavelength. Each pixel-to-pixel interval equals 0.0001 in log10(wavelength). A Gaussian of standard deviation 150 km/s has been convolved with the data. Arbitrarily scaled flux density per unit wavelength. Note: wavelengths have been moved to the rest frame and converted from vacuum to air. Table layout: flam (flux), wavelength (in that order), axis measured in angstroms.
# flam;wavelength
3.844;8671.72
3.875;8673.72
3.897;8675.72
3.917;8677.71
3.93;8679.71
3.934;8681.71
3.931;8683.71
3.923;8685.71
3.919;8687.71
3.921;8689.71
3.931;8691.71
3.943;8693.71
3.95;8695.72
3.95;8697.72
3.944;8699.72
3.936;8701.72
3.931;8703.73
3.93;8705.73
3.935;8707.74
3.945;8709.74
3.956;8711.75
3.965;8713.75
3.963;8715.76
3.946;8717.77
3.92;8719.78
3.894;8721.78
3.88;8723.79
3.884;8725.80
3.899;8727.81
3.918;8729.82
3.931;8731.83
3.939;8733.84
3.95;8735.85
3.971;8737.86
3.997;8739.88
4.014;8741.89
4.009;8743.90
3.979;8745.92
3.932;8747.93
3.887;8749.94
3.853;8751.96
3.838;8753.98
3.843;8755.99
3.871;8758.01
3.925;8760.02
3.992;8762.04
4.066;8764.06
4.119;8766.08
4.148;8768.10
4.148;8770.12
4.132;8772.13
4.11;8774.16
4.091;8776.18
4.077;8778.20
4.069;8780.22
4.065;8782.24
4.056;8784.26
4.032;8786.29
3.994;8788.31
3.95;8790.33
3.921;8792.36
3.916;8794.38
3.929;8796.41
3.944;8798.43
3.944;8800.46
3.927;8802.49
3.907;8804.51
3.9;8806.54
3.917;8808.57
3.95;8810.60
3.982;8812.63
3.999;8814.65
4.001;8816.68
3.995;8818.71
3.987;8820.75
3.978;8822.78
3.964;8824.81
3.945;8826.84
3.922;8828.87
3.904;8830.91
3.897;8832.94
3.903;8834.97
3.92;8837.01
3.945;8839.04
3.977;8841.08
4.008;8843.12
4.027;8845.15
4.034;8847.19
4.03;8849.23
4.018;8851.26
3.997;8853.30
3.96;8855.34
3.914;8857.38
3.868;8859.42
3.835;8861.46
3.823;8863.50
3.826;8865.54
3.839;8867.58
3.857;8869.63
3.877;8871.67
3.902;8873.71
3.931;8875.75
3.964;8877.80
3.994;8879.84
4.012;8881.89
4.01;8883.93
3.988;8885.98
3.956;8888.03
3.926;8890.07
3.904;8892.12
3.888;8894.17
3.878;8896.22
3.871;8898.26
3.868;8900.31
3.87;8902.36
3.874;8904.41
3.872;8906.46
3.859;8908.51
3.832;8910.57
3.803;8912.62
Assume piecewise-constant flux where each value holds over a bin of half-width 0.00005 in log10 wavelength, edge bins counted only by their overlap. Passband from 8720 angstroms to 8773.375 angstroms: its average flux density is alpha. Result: 3.96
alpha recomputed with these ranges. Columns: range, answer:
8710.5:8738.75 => 3.93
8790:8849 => 3.95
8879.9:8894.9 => 3.96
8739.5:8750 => 3.98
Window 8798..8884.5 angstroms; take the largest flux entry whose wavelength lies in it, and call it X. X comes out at 4.034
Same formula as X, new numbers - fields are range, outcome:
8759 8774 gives 4.148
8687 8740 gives 3.997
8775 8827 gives 4.091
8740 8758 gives 4.014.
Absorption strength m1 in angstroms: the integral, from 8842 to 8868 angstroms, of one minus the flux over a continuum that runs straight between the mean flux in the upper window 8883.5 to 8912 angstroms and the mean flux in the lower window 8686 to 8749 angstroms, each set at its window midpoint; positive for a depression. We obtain -0.2 angstroms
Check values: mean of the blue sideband 3.94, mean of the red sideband 3.9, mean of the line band 3.94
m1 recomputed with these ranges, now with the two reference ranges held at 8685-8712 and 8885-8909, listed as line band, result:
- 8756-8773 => -0.5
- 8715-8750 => -0.1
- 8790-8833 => -0.3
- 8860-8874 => 0.2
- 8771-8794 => -0.7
